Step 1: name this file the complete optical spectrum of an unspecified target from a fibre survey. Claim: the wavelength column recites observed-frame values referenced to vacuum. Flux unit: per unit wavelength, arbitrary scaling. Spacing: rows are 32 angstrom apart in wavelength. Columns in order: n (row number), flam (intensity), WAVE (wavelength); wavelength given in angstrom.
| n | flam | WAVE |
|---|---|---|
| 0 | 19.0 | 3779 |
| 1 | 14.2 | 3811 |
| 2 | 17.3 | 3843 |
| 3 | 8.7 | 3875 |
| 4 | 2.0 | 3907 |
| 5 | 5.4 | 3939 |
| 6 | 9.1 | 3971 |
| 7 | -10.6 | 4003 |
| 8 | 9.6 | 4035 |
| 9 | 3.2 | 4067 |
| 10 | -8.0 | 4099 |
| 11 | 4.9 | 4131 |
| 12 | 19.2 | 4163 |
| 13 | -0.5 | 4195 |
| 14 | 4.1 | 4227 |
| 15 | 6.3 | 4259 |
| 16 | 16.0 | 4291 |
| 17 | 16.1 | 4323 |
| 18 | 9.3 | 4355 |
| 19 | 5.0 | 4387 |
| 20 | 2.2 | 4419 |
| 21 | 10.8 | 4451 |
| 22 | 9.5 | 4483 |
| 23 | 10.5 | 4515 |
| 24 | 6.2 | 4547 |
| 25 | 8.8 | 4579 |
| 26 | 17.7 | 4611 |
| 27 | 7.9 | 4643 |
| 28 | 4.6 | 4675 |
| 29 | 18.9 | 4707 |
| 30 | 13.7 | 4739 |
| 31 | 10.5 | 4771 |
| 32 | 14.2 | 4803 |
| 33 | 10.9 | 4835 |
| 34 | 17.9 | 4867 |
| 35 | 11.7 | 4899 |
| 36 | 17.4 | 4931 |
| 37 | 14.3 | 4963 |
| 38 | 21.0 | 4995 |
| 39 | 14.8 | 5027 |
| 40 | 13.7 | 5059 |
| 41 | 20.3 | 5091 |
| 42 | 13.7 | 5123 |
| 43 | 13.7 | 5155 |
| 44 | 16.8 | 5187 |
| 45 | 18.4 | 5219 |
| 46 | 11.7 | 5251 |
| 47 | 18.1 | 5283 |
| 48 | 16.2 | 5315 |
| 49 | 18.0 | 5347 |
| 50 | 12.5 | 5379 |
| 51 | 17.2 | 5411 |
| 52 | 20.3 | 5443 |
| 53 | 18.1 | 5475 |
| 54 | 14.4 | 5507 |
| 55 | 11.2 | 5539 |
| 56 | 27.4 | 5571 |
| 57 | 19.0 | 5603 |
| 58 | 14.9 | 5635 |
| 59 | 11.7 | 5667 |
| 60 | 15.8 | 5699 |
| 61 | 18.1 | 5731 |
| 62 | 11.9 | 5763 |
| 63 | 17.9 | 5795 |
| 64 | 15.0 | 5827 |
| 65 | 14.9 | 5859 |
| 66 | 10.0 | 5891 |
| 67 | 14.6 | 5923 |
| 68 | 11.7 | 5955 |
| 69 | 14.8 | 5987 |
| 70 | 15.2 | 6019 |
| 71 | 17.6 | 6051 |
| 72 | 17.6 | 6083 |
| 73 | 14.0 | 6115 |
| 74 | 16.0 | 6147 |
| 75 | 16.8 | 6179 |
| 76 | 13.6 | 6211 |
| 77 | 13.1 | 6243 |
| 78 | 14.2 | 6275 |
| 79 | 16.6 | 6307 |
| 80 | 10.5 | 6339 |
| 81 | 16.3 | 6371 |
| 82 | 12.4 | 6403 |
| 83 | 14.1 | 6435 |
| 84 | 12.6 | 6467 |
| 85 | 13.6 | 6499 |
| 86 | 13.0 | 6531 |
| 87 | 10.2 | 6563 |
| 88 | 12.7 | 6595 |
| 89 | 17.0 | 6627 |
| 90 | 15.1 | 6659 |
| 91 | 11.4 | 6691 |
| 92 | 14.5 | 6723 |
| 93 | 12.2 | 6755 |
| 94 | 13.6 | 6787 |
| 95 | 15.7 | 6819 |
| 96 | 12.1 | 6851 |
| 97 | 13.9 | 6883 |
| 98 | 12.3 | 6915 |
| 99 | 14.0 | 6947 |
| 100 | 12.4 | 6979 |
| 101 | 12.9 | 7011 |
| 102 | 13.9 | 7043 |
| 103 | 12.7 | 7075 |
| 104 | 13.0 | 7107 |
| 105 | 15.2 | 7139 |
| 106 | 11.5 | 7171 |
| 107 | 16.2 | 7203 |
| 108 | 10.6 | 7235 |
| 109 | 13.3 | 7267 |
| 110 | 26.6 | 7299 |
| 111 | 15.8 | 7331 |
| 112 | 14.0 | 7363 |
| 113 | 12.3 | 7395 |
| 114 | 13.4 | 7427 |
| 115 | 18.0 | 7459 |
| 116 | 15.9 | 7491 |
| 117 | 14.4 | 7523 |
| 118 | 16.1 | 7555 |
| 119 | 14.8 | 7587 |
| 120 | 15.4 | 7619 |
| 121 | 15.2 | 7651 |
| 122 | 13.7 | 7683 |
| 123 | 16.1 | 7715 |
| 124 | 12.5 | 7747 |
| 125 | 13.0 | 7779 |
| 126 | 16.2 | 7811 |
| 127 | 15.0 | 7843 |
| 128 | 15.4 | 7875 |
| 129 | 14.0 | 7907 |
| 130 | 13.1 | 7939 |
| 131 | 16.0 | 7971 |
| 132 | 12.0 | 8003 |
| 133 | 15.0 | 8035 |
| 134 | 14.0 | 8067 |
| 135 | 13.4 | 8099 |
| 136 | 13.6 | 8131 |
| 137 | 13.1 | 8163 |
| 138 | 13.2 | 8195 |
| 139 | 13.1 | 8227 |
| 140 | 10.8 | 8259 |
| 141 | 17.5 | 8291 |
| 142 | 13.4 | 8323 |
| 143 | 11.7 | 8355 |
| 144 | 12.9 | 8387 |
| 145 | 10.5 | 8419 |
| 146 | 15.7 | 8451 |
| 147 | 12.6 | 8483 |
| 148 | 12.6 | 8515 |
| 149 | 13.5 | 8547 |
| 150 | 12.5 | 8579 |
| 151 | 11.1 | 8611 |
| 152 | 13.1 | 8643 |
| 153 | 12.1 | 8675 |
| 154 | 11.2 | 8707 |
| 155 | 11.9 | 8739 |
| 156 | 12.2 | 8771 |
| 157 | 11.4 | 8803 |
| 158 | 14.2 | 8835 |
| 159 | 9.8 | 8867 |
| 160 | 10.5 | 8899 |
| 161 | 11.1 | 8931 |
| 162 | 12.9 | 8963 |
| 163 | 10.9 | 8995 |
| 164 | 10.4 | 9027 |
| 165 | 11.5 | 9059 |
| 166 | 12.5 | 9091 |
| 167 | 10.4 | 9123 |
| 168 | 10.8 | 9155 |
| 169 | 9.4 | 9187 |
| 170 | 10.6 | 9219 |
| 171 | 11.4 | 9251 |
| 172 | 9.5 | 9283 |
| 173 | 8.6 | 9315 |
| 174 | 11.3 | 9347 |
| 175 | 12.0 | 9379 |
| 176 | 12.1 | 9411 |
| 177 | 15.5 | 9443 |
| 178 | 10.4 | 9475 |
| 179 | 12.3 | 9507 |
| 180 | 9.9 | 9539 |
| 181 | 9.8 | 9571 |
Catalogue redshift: 0.112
